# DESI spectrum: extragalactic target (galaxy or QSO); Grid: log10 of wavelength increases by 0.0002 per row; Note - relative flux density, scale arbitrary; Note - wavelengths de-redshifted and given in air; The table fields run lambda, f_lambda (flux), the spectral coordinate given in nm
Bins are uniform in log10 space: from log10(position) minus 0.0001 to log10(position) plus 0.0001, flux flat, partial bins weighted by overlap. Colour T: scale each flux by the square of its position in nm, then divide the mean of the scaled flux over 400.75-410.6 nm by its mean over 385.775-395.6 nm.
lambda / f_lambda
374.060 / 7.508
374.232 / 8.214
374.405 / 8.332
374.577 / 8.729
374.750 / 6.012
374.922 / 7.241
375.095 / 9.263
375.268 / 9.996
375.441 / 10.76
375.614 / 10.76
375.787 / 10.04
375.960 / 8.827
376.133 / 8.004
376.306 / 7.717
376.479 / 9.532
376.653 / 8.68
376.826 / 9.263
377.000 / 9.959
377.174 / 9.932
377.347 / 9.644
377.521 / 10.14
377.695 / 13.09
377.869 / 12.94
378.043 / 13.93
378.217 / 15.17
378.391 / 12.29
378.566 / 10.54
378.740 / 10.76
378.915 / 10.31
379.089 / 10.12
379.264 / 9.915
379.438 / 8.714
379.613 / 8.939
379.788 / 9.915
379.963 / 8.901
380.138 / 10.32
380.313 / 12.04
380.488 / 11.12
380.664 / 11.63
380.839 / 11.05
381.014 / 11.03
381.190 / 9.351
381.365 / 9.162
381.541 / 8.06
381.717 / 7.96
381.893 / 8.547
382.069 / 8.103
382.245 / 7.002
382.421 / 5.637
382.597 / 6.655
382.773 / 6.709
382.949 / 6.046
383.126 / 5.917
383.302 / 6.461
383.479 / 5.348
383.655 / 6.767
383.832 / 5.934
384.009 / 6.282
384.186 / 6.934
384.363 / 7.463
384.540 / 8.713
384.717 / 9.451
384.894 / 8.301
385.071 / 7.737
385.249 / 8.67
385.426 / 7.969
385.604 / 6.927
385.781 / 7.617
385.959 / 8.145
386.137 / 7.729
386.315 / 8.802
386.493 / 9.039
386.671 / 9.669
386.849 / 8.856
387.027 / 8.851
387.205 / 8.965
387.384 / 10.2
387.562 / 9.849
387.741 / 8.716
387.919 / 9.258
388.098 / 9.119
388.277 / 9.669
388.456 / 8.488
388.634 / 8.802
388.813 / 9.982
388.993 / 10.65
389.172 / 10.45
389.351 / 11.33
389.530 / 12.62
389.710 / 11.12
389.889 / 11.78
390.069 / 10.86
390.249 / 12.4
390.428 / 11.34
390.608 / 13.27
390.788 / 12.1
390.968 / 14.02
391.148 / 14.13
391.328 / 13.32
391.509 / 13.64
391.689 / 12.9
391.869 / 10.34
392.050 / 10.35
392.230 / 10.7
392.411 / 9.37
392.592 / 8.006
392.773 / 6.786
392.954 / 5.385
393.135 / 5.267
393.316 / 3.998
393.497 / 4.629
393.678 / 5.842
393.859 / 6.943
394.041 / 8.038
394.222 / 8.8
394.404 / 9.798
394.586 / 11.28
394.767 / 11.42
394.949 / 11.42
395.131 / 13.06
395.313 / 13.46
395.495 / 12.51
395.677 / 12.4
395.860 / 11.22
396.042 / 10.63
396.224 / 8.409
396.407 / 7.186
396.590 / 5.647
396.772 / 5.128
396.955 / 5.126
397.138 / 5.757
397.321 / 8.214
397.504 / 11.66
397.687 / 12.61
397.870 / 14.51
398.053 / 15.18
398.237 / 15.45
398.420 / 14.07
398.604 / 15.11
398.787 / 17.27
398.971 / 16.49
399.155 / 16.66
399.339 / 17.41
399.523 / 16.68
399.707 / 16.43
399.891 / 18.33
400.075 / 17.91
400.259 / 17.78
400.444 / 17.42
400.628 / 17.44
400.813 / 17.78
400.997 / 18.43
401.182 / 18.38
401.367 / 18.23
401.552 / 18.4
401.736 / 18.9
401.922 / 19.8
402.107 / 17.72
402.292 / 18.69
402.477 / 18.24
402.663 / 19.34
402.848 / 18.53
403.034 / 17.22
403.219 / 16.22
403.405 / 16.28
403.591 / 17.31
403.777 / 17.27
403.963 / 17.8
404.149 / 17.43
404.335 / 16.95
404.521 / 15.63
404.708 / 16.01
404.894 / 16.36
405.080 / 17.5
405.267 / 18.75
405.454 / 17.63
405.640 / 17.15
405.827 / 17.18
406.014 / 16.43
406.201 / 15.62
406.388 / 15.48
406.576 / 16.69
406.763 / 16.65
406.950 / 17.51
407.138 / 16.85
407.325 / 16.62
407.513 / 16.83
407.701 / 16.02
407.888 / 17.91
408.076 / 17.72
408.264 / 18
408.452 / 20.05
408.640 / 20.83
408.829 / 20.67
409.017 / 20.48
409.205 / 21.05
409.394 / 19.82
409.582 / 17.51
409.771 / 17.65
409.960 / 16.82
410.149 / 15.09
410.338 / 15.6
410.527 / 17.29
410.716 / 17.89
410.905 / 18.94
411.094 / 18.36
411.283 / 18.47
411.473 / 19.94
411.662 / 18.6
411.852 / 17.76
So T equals 1.9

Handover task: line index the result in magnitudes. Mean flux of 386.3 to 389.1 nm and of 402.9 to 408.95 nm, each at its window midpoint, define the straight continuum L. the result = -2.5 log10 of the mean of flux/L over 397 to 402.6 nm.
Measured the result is -0.10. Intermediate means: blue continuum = 9.33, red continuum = 17.3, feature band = 16.2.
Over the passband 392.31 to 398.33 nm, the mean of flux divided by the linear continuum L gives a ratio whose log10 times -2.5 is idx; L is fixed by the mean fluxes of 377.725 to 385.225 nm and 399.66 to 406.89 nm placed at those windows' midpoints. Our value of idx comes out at 0.49 mag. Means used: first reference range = 9.02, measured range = 9.26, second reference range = 17.5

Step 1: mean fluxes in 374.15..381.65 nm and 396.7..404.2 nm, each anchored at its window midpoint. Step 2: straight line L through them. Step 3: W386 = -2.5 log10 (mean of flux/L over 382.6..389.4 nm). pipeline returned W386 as 0.422 mag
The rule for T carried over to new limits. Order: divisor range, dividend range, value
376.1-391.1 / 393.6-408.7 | 1.75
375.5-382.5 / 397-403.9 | 1.84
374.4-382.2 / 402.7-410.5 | 2.03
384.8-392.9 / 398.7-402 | 1.87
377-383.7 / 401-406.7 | 2.08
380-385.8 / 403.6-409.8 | 2.46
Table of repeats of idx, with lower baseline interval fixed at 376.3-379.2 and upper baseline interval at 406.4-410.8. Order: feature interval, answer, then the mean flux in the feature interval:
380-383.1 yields 0.31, 8.79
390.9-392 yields 0.08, 12.9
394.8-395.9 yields 0.20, 12.3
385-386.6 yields 0.49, 8.09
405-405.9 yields -0.03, 17.7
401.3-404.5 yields -0.08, 17.8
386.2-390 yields 0.33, 9.81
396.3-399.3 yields 0.30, 11.7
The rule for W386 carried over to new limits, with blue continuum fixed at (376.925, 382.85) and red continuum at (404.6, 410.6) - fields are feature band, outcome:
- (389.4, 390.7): 0.08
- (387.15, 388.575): 0.29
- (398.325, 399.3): -0.06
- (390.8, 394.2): 0.41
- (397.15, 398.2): 0.22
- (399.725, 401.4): -0.15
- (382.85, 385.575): 0.48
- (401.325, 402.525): -0.16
